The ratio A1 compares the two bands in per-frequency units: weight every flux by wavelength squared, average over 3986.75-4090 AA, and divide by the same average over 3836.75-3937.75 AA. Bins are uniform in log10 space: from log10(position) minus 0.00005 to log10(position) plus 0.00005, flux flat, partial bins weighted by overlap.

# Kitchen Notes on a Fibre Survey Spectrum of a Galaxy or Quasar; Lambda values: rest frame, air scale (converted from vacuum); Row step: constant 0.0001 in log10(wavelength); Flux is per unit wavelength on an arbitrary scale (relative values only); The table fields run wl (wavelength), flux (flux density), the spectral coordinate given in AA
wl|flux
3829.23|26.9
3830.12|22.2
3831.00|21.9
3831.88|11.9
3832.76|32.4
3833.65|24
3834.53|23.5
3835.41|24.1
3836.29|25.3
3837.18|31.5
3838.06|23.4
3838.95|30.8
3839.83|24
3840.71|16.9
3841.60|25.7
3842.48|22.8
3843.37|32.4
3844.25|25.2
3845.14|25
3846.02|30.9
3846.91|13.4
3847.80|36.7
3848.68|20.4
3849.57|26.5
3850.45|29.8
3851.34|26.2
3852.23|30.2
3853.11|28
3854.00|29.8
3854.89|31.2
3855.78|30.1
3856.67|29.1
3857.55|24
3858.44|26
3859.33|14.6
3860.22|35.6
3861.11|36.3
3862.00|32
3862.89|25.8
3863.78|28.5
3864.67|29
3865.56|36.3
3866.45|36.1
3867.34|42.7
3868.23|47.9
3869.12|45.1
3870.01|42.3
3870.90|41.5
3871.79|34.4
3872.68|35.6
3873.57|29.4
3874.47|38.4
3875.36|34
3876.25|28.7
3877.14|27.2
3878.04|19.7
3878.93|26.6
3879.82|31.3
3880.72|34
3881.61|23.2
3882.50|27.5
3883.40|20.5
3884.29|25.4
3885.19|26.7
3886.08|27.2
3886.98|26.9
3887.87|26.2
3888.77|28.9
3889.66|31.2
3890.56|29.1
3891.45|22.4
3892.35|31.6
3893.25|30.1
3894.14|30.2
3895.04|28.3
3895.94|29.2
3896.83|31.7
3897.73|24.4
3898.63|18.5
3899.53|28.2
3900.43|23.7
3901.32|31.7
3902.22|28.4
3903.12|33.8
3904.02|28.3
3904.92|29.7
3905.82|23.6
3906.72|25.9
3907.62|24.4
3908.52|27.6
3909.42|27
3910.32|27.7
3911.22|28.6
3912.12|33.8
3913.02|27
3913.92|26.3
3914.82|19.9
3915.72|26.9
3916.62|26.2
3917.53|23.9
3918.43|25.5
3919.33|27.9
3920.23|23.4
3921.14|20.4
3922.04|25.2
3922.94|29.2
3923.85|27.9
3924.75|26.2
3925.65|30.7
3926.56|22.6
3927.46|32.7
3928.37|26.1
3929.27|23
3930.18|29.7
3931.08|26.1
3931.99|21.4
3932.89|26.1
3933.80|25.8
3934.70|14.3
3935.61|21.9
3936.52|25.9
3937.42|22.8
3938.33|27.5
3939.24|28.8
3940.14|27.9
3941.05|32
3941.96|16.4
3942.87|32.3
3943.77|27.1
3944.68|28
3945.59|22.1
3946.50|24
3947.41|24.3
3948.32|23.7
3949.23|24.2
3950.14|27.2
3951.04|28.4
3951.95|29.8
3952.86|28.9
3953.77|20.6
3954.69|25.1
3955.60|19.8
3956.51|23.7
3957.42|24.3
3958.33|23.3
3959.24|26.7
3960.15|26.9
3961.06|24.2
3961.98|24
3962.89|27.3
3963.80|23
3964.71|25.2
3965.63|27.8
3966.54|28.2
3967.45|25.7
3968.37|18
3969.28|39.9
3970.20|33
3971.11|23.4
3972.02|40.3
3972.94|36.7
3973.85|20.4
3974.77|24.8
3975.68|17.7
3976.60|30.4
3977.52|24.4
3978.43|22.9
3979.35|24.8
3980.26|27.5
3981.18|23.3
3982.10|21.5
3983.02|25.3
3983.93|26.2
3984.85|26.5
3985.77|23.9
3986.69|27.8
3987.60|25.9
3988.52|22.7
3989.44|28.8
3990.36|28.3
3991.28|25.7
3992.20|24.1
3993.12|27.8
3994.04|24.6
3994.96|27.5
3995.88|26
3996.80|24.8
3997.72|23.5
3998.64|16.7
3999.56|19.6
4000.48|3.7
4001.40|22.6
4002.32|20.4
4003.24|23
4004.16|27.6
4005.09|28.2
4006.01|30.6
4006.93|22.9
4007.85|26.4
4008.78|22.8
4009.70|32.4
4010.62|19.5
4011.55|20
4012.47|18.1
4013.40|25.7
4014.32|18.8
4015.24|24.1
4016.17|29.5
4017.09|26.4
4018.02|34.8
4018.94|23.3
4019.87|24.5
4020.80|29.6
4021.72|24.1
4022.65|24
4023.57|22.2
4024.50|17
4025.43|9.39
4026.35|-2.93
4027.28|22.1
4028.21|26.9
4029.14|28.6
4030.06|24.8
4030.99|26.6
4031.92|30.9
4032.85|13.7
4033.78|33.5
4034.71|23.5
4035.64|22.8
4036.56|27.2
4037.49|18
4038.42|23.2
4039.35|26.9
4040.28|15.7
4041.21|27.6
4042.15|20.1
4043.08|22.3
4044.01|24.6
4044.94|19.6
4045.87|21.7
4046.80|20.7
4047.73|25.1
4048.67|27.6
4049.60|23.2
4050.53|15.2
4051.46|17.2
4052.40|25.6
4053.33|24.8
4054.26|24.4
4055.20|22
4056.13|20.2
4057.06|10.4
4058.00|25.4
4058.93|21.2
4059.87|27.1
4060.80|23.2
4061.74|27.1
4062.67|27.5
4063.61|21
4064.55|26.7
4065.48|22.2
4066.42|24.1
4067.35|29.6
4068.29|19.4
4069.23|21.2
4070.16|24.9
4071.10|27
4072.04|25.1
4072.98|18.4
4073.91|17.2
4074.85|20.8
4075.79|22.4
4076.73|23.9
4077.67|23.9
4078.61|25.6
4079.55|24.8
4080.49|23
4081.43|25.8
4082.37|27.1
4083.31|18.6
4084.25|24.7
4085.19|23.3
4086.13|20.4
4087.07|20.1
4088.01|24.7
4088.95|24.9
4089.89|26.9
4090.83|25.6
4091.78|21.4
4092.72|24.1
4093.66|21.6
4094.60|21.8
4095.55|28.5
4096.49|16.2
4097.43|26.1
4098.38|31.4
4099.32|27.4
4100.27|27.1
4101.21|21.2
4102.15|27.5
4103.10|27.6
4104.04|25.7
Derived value 0.90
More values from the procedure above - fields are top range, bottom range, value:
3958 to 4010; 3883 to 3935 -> 0.99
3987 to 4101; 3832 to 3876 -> 0.86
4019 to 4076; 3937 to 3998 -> 0.90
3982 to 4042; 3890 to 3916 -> 0.91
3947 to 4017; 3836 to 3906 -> 0.91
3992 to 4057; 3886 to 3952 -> 0.91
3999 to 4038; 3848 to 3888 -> 0.82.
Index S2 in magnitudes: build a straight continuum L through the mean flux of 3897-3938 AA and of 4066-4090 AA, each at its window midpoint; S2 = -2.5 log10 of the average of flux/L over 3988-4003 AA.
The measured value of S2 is 0.08 mag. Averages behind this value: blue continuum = 26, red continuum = 23.3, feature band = 22.9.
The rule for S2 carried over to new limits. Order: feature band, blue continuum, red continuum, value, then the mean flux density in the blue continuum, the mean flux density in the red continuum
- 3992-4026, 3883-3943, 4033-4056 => 0.02 mag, 26.5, 22.9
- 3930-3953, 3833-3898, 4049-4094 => 0.05 mag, 29.1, 23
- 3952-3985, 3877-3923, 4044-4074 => -0.03 mag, 26.9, 22.8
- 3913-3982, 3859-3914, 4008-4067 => 0.05 mag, 29.9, 23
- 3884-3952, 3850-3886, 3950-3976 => 0.08 mag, 31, 26.4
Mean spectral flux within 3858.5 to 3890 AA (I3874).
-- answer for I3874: 31.3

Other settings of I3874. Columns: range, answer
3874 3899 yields 27.8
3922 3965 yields 25.5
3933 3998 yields 25.7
